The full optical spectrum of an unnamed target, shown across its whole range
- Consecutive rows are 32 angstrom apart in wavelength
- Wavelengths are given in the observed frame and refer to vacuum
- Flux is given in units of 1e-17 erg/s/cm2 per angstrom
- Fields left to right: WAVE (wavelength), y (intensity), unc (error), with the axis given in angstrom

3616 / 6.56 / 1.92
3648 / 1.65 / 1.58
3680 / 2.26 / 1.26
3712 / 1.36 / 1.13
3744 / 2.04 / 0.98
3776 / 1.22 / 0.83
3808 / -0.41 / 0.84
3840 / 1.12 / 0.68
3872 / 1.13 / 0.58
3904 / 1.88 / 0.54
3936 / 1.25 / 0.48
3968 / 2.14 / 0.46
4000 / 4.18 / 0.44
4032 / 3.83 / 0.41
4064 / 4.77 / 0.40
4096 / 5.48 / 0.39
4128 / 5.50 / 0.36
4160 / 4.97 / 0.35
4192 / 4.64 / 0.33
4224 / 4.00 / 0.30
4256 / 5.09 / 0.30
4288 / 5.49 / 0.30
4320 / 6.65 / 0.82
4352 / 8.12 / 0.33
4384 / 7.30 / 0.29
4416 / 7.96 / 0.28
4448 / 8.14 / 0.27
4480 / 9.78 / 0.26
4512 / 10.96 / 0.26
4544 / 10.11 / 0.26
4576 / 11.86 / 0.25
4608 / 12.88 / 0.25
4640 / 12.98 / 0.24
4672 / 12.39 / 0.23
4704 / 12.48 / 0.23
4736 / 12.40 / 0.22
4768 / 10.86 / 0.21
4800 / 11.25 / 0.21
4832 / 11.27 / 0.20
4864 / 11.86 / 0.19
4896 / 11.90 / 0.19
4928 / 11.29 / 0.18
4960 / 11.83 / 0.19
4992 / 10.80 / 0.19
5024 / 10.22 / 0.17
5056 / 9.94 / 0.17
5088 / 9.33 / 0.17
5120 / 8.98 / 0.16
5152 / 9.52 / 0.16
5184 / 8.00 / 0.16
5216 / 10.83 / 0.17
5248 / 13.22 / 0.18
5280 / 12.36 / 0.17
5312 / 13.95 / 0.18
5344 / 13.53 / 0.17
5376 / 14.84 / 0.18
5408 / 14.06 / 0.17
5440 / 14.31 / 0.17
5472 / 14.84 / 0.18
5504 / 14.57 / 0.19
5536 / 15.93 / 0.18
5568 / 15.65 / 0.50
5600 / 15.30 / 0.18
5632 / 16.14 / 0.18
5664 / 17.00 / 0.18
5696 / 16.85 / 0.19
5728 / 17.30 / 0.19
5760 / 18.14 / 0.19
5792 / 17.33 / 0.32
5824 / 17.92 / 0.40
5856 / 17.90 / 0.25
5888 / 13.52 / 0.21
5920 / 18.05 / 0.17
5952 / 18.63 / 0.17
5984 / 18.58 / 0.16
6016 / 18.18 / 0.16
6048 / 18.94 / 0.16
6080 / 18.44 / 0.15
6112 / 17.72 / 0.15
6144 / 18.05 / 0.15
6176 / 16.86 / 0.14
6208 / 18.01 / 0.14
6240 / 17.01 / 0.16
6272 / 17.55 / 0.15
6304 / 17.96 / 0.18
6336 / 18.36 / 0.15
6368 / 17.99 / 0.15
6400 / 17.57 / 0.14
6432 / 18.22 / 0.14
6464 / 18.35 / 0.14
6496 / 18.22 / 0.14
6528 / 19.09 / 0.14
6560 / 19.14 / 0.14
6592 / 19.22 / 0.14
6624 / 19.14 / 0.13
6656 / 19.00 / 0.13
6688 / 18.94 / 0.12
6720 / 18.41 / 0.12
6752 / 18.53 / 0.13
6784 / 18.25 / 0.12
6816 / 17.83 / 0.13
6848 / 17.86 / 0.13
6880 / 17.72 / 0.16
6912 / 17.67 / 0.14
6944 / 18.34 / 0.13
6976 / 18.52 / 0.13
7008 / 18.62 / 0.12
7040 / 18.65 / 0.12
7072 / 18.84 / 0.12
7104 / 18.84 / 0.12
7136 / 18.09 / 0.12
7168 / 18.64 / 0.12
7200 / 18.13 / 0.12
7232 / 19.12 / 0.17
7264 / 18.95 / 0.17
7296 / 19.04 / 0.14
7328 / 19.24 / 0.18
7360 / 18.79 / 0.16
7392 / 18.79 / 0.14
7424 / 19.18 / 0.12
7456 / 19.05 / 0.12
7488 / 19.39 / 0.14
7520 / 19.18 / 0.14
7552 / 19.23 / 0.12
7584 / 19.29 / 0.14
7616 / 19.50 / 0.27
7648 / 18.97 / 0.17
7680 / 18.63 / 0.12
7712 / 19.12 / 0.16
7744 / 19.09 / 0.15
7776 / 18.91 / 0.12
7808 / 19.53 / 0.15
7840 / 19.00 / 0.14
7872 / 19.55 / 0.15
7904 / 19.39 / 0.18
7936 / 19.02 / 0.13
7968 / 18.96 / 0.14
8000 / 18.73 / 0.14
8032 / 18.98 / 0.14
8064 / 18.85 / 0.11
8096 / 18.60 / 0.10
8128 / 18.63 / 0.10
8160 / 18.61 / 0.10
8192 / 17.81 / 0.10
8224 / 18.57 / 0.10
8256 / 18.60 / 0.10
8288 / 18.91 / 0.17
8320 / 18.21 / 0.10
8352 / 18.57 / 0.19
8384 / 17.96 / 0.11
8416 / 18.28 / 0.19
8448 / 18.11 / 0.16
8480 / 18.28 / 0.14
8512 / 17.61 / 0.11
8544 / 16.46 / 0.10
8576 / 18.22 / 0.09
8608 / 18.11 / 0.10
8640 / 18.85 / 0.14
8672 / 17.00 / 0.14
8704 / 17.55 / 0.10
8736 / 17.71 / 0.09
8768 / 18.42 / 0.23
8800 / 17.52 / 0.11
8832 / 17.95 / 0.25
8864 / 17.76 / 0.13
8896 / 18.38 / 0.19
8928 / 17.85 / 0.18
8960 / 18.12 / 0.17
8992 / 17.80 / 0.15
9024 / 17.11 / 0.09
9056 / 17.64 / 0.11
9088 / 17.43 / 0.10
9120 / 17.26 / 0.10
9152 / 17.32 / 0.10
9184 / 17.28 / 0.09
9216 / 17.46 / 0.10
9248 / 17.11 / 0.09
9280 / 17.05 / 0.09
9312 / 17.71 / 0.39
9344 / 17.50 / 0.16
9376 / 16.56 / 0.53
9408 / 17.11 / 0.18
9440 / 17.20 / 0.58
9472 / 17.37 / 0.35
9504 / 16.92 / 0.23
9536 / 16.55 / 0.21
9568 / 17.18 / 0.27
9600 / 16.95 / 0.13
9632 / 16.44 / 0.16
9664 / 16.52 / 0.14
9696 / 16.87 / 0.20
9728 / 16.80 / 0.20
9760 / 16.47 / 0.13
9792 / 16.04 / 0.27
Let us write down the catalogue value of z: 0.000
